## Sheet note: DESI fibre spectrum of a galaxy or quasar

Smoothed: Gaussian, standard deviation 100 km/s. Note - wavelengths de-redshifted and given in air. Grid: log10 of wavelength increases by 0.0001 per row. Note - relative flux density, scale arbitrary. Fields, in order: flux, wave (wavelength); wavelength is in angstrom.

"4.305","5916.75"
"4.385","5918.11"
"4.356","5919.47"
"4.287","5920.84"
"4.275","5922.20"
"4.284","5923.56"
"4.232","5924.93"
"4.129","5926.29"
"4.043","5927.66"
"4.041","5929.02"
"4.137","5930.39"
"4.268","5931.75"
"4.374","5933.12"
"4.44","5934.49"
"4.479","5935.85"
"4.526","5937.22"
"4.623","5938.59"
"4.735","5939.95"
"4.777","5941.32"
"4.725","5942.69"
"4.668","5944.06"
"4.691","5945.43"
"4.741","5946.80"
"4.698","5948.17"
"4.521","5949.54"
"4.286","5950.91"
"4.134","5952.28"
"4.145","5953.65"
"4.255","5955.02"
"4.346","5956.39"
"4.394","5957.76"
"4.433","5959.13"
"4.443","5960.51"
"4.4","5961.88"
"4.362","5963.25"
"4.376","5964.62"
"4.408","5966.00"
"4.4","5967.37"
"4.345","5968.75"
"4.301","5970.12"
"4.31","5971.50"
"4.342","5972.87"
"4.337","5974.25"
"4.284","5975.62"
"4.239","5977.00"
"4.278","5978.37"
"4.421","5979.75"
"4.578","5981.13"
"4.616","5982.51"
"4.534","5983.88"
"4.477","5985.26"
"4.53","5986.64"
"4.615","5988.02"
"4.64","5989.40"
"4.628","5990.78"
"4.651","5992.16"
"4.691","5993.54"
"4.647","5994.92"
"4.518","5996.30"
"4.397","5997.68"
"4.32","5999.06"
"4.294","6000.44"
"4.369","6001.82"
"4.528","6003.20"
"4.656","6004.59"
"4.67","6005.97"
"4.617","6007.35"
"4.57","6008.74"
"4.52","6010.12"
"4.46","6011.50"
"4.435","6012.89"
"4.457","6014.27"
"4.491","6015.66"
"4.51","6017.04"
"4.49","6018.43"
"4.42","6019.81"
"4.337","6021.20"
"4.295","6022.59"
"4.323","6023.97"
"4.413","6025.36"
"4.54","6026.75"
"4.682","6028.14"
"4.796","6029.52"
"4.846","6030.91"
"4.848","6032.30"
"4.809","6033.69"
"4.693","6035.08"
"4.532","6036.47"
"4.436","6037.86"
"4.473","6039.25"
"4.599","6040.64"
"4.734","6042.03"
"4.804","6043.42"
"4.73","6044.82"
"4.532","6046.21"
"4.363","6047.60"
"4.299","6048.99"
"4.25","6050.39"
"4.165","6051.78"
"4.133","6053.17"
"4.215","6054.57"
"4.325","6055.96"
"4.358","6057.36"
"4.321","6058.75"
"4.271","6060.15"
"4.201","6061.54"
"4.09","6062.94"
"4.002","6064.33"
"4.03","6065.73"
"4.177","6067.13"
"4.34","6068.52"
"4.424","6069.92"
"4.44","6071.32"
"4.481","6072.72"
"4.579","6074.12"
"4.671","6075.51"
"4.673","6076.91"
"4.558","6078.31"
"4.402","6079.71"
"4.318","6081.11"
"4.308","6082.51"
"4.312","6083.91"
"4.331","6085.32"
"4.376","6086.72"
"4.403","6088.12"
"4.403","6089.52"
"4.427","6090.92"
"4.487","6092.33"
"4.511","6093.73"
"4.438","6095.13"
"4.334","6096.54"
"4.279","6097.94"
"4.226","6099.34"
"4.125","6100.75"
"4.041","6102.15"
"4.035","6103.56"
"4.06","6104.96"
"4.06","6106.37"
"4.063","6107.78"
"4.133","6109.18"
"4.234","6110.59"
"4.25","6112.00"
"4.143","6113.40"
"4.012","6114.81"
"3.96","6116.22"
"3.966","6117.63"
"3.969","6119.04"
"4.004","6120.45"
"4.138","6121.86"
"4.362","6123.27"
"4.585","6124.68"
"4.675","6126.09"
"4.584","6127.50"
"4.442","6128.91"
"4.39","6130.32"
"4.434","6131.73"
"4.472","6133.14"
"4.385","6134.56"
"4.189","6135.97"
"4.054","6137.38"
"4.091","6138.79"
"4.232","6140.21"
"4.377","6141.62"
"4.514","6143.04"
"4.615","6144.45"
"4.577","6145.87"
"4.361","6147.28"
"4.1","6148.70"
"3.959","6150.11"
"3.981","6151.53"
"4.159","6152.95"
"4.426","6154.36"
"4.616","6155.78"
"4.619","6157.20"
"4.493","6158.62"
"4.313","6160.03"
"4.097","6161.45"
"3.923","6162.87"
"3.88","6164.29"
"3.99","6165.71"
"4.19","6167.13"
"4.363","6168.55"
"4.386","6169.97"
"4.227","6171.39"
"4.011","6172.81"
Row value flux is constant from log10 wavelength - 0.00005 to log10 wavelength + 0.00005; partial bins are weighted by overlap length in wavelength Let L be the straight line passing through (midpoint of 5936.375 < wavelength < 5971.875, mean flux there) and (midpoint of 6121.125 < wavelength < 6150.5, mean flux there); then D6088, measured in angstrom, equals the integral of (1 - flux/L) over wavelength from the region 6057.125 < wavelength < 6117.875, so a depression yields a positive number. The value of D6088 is 1.5 angstrom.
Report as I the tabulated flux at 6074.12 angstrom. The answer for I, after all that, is 4.579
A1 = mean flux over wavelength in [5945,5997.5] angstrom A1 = 4.45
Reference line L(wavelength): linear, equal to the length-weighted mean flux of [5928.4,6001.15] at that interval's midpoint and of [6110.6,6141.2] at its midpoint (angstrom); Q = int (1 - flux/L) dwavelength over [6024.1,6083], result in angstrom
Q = -1.43 angstrom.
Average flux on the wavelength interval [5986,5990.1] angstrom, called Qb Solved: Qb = 4.59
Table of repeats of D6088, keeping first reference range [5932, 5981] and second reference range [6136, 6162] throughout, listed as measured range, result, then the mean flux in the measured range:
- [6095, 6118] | 1.08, 4.13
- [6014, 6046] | -1.39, 4.58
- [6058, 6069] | 0.47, 4.18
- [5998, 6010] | -0.26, 4.5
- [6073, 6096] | -0.52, 4.45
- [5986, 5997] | -0.51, 4.61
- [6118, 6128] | 0.03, 4.31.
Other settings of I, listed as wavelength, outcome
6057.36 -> 4.358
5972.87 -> 4.342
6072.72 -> 4.481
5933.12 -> 4.374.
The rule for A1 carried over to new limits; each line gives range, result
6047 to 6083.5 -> 4.32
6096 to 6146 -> 4.25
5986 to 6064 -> 4.49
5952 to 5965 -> 4.34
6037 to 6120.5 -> 4.31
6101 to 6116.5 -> 4.1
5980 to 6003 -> 4.53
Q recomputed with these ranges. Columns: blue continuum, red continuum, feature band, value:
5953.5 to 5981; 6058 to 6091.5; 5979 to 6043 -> -2.9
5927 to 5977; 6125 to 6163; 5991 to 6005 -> -0.4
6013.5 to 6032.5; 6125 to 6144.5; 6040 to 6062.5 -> 0.5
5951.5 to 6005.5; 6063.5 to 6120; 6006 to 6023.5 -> -0.4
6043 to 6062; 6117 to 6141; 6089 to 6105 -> 0.1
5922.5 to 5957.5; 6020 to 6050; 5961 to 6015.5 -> 0.3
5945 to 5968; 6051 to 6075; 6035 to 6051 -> -0.9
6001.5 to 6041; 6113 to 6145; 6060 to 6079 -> 0.3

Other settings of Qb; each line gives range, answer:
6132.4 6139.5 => 4.24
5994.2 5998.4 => 4.52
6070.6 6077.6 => 4.57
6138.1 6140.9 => 4.15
